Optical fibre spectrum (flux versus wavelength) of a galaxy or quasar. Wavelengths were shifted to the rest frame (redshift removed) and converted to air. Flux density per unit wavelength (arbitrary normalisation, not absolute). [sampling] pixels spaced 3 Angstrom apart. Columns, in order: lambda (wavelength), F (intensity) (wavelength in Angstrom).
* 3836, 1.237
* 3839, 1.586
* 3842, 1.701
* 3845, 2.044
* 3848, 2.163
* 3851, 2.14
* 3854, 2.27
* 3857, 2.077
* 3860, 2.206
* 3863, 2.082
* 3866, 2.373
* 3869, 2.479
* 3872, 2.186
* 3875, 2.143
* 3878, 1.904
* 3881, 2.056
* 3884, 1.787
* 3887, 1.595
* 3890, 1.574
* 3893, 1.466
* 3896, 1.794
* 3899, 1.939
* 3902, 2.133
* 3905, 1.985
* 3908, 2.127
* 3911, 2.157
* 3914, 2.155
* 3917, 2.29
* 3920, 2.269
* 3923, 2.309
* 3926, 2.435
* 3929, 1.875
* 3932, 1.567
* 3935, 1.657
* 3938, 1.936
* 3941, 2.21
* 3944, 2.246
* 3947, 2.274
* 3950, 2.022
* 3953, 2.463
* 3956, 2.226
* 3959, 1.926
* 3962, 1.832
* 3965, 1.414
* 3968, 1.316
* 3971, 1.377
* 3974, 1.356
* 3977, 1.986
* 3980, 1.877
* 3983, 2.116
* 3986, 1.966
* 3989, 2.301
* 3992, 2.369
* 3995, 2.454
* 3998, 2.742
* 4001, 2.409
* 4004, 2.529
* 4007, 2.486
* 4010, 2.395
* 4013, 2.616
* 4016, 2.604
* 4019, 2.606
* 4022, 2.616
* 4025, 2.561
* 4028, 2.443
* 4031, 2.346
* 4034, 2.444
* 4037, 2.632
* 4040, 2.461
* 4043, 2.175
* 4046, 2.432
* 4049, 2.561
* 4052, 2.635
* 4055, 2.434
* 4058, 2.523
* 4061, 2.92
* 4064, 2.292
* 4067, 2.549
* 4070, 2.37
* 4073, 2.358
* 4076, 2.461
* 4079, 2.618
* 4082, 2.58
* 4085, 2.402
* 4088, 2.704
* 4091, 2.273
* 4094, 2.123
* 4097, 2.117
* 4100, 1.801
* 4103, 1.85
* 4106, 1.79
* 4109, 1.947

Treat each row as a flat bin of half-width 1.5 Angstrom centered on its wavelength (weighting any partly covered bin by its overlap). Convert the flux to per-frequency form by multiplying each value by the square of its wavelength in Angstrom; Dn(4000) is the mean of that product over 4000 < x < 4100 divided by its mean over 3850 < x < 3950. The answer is 1.30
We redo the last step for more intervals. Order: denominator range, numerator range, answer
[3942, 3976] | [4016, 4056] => 1.39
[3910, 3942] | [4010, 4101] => 1.26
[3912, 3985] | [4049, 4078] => 1.35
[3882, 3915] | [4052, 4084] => 1.45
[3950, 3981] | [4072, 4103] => 1.38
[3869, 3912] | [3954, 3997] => 1.03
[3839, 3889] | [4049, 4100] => 1.32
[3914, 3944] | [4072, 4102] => 1.22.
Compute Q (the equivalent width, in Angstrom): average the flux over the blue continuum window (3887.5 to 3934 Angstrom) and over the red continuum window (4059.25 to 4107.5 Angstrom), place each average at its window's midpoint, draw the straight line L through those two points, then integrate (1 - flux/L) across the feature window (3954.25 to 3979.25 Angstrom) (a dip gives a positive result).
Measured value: 4.8 Angstrom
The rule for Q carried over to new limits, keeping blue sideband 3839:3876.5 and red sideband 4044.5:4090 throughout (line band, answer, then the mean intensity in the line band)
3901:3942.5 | 3.16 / 2.08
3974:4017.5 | 1.41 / 2.31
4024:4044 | 0.14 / 2.44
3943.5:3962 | 1.18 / 2.16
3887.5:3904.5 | 3.26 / 1.78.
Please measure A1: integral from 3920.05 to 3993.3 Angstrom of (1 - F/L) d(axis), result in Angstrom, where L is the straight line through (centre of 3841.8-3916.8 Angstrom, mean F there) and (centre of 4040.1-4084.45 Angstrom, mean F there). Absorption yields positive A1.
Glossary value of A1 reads 8.5 Angstrom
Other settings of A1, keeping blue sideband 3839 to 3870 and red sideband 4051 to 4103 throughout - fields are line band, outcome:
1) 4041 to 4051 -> -0.2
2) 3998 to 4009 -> -0.9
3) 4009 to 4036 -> -2.1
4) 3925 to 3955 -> 2.2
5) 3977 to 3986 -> 1.2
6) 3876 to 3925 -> 4.6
